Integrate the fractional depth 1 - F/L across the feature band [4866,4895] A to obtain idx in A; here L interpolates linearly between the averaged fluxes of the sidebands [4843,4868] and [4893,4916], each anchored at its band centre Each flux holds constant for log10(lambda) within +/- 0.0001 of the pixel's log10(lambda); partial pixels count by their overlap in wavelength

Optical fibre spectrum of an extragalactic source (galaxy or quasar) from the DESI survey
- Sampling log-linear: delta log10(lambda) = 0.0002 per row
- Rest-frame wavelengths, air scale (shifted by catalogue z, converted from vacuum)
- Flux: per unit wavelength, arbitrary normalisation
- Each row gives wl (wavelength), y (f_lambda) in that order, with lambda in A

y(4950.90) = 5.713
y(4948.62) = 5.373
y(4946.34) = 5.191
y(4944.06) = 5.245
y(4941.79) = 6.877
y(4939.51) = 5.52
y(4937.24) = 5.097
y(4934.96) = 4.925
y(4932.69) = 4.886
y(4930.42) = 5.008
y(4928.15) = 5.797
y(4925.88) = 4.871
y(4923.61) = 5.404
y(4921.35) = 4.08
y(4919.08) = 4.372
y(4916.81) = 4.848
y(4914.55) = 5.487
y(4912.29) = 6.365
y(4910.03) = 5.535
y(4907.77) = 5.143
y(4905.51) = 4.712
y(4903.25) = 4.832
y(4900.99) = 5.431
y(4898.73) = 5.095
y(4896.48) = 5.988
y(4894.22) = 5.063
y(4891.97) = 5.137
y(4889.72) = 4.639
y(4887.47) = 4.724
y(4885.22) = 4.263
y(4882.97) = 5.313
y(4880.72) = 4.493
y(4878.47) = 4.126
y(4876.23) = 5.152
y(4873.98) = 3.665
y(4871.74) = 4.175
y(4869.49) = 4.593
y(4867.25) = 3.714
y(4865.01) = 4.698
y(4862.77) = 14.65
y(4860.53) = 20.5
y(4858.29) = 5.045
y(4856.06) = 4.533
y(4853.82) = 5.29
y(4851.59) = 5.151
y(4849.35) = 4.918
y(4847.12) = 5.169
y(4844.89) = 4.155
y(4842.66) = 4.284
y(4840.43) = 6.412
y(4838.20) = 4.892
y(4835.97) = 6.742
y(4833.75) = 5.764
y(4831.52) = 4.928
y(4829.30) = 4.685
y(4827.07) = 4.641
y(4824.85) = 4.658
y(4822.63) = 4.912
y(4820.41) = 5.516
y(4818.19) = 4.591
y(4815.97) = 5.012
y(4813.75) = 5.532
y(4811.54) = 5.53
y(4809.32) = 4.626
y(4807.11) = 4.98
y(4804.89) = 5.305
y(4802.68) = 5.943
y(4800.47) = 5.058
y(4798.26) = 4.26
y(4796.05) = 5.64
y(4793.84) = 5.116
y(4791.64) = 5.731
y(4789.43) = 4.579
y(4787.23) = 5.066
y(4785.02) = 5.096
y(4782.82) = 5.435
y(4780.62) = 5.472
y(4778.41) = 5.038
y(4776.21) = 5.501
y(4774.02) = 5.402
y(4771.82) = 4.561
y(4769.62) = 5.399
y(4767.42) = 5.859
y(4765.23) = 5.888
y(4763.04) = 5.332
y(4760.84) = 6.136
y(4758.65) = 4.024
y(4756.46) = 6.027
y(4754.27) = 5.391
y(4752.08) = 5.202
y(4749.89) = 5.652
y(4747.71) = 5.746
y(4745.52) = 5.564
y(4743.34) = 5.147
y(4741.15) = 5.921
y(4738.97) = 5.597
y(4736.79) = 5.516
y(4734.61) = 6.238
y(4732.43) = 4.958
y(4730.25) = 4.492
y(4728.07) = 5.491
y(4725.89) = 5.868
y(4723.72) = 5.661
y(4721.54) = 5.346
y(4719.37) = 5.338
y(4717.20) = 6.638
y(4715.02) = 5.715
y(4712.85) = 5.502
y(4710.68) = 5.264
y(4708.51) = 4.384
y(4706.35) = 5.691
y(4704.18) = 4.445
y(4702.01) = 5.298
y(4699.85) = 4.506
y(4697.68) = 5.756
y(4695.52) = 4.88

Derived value 7.6 A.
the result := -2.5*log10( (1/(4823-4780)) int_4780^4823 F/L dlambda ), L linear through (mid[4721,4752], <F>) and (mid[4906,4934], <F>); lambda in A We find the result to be 0.04 mag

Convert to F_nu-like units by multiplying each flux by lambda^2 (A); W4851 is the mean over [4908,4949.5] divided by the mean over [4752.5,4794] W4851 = 1.1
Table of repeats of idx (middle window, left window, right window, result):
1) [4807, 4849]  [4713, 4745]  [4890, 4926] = 1.8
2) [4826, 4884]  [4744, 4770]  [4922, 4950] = -4.5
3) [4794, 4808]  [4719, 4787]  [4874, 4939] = 0.3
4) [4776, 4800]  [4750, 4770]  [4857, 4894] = 2.0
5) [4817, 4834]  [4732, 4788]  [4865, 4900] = 0.4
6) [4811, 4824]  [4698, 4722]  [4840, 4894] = 1.1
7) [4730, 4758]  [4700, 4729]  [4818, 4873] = 0.1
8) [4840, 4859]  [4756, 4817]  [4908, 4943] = 1.2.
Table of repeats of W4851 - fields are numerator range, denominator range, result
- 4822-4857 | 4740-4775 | 0.96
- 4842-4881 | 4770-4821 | 1.21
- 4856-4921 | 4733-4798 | 1.11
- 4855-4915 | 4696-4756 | 1.15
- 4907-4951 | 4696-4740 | 1.07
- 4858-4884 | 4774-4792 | 1.33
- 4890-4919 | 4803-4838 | 1.05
